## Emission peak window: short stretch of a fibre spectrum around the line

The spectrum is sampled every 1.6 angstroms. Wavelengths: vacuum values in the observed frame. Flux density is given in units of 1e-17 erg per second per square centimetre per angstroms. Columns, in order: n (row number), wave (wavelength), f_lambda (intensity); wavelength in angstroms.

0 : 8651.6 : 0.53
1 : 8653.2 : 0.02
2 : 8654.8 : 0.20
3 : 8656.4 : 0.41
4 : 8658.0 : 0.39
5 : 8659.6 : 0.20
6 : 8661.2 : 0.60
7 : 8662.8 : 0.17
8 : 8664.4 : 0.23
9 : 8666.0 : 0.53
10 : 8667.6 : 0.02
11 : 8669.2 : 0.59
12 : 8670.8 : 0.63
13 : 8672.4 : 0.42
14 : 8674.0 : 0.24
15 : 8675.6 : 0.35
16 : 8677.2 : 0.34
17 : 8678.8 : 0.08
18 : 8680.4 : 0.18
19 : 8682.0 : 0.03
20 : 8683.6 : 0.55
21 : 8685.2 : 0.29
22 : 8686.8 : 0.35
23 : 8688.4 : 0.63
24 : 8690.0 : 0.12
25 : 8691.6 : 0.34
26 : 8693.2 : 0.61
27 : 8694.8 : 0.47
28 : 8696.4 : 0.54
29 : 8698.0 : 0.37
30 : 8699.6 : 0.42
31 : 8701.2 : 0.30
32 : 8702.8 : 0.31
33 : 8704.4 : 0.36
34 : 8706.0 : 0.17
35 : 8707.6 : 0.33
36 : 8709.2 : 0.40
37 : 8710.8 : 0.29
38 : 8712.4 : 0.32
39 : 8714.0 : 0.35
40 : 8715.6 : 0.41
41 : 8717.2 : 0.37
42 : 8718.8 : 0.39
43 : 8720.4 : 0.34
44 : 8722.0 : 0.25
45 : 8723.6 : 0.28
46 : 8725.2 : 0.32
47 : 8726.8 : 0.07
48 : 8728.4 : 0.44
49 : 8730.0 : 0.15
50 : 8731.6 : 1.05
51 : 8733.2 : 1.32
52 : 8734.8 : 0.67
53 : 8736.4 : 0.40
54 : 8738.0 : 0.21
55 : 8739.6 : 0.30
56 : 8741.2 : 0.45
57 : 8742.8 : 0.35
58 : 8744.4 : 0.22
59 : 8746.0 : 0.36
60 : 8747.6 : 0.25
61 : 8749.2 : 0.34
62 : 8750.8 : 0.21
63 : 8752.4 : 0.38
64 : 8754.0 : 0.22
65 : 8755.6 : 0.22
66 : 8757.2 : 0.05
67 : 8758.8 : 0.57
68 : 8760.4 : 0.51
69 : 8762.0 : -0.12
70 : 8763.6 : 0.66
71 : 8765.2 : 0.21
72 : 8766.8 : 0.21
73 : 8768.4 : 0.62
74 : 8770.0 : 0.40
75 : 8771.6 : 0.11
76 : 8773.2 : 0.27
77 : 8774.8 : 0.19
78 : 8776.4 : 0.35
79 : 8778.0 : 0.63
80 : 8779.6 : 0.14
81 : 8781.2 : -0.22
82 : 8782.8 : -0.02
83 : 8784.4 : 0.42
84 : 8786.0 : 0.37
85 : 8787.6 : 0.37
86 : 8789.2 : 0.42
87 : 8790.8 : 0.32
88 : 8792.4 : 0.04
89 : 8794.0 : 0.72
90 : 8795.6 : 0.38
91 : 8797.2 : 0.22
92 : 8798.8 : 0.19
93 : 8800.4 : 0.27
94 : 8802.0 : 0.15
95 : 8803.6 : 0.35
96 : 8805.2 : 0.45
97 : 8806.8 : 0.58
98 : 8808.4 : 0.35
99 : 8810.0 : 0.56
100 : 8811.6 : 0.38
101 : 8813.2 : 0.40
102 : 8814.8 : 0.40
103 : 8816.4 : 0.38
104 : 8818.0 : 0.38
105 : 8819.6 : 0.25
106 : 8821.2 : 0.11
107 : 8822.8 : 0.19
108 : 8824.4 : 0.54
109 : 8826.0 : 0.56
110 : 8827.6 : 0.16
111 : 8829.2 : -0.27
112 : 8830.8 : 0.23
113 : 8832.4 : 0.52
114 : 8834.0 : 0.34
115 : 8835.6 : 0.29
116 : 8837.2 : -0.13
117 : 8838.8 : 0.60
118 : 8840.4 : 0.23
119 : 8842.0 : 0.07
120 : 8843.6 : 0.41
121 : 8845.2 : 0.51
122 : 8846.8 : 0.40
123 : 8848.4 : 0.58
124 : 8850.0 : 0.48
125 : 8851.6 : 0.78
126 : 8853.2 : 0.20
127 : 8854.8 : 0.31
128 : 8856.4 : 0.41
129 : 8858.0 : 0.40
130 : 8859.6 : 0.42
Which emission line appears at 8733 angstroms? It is H-gamma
